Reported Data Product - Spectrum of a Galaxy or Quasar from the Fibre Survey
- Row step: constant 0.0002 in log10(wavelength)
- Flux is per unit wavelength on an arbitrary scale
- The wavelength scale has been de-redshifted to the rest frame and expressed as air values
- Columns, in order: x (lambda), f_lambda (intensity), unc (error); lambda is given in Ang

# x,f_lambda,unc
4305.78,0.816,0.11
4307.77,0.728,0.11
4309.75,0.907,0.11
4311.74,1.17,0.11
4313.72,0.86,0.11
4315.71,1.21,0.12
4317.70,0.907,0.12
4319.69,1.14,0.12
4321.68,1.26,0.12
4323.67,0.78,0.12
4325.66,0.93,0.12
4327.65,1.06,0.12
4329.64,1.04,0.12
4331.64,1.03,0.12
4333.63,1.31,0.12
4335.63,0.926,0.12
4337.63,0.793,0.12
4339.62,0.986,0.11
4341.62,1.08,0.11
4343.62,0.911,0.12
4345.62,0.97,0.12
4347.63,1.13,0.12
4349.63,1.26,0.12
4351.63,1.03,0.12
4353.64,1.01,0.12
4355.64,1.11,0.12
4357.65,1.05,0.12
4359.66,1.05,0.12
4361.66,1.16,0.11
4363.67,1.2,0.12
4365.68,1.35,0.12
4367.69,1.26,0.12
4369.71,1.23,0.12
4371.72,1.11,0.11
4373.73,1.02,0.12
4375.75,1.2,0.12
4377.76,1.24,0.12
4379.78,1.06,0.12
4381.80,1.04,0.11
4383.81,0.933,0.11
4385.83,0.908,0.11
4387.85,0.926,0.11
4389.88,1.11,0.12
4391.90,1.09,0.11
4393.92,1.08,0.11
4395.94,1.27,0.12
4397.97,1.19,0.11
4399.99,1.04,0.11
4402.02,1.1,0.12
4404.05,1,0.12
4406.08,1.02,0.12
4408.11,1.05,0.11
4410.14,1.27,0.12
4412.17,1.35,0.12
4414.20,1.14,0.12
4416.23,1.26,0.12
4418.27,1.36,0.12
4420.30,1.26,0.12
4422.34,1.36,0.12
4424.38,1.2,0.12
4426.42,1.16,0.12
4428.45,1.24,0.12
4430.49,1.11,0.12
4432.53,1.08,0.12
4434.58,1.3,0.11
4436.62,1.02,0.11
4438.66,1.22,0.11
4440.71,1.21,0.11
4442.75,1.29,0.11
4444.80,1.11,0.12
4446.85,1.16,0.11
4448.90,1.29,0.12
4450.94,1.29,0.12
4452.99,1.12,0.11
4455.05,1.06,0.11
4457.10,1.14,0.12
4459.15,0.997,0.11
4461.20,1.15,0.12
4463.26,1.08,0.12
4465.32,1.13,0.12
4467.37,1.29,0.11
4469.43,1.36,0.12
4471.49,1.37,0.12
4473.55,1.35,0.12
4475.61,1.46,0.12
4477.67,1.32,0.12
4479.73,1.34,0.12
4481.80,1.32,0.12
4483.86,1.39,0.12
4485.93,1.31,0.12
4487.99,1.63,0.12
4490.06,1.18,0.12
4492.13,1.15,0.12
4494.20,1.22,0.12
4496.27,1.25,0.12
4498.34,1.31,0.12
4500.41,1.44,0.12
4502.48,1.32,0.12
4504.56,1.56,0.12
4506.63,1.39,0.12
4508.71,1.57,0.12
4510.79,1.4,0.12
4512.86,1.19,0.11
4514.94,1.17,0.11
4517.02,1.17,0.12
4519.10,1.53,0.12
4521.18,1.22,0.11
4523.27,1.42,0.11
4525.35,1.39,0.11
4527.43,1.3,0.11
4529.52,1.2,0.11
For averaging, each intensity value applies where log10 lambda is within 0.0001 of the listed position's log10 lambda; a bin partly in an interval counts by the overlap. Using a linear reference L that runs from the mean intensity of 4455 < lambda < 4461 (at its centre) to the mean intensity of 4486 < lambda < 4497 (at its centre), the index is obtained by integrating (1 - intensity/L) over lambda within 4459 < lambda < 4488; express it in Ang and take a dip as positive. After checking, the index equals -2.9 Ang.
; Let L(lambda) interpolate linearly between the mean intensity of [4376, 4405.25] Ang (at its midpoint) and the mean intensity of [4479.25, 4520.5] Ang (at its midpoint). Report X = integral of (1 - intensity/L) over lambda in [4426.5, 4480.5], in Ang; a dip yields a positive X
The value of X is 0.80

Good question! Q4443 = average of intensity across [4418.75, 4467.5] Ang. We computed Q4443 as 1.18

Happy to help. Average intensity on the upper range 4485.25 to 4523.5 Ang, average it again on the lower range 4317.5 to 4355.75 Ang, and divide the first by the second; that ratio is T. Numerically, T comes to 1.29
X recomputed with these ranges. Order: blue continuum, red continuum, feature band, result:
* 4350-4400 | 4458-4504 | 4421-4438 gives 0.2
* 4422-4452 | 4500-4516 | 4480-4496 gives 0.2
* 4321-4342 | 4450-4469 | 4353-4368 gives -1.5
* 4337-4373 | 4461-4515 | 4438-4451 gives 0.3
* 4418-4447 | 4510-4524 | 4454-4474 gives 0.8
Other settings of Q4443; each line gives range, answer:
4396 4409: 1.08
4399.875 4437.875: 1.18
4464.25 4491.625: 1.34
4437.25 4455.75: 1.19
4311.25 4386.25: 1.07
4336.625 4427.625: 1.12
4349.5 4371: 1.15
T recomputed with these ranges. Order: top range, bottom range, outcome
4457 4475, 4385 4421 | 1.07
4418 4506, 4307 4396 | 1.18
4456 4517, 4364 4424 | 1.13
